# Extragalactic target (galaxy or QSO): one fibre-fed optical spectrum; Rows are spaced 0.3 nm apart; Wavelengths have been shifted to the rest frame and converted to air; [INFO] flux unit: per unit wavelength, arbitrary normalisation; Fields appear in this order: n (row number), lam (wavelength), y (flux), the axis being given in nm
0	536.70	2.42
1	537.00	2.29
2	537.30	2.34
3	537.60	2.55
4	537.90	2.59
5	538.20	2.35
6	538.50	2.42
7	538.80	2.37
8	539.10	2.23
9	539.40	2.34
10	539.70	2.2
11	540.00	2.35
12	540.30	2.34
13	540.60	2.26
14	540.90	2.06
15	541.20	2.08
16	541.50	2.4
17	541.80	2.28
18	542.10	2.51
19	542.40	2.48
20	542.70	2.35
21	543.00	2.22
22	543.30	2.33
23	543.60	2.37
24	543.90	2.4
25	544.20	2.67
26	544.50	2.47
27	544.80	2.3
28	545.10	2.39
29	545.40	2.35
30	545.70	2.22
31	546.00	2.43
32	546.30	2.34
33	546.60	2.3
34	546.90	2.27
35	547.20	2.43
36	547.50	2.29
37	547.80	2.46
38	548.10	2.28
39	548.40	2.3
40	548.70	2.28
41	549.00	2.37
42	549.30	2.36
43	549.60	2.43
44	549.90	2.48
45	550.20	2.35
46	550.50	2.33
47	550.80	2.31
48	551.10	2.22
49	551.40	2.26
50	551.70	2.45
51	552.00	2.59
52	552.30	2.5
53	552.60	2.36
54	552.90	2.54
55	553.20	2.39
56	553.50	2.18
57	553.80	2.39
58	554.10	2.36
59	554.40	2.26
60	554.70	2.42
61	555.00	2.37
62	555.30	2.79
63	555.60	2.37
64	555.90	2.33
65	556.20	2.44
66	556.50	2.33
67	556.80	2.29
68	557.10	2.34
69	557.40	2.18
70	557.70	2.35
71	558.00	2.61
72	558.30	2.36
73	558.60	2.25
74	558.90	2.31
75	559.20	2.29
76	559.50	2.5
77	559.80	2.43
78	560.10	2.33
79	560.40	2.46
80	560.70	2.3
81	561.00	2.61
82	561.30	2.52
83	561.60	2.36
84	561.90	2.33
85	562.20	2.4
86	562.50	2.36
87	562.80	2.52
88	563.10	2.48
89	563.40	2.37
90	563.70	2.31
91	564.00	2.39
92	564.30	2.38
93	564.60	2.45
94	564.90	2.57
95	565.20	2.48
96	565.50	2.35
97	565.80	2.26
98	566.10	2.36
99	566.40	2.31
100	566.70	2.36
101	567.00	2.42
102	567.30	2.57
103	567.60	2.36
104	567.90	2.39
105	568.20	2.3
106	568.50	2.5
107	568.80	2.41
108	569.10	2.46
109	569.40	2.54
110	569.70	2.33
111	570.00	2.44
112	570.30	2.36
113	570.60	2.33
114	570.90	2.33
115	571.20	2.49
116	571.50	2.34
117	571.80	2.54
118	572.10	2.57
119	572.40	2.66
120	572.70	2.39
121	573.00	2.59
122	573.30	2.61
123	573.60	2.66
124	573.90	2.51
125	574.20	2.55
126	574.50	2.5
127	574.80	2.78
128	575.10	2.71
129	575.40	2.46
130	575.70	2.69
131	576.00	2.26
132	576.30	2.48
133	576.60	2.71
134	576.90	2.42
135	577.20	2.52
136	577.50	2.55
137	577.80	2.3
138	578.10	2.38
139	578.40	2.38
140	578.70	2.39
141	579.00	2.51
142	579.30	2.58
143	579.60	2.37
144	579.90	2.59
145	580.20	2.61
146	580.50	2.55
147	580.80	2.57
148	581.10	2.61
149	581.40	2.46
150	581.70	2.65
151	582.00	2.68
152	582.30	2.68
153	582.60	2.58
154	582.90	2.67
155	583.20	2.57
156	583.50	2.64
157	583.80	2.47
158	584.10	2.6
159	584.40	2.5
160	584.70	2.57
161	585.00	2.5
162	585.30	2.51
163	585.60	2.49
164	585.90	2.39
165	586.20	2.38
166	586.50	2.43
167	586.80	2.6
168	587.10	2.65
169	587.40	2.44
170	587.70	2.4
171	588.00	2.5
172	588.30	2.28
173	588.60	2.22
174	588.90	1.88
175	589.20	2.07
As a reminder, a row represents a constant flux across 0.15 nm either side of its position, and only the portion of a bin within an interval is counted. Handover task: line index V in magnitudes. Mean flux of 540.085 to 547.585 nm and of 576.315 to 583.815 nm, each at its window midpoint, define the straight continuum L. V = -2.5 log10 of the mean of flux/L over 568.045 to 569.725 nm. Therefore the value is 0.02 mag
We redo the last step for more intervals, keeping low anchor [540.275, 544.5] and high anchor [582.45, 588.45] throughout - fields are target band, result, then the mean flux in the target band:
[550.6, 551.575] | 0.05 mag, 2.27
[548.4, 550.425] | 0.00 mag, 2.37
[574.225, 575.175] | -0.08 mag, 2.64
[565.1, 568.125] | 0.02 mag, 2.38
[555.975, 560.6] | 0.02 mag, 2.36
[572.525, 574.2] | -0.04 mag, 2.55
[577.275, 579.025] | 0.03 mag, 2.42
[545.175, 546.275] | 0.01 mag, 2.34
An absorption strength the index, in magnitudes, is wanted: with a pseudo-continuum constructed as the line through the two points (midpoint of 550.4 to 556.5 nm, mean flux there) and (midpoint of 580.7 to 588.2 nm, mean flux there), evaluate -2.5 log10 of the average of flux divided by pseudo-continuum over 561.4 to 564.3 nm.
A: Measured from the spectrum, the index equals 0.02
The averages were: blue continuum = 2.39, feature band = 2.39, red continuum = 2.54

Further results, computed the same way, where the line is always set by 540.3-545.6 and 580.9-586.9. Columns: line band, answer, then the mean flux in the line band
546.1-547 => 0.02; 2.31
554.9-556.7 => -0.01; 2.44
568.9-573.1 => 0.01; 2.45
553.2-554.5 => 0.04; 2.31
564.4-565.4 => -0.01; 2.49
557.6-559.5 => 0.02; 2.37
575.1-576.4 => 0.00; 2.5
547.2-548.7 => 0.02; 2.34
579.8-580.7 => -0.02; 2.58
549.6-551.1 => 0.01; 2.36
